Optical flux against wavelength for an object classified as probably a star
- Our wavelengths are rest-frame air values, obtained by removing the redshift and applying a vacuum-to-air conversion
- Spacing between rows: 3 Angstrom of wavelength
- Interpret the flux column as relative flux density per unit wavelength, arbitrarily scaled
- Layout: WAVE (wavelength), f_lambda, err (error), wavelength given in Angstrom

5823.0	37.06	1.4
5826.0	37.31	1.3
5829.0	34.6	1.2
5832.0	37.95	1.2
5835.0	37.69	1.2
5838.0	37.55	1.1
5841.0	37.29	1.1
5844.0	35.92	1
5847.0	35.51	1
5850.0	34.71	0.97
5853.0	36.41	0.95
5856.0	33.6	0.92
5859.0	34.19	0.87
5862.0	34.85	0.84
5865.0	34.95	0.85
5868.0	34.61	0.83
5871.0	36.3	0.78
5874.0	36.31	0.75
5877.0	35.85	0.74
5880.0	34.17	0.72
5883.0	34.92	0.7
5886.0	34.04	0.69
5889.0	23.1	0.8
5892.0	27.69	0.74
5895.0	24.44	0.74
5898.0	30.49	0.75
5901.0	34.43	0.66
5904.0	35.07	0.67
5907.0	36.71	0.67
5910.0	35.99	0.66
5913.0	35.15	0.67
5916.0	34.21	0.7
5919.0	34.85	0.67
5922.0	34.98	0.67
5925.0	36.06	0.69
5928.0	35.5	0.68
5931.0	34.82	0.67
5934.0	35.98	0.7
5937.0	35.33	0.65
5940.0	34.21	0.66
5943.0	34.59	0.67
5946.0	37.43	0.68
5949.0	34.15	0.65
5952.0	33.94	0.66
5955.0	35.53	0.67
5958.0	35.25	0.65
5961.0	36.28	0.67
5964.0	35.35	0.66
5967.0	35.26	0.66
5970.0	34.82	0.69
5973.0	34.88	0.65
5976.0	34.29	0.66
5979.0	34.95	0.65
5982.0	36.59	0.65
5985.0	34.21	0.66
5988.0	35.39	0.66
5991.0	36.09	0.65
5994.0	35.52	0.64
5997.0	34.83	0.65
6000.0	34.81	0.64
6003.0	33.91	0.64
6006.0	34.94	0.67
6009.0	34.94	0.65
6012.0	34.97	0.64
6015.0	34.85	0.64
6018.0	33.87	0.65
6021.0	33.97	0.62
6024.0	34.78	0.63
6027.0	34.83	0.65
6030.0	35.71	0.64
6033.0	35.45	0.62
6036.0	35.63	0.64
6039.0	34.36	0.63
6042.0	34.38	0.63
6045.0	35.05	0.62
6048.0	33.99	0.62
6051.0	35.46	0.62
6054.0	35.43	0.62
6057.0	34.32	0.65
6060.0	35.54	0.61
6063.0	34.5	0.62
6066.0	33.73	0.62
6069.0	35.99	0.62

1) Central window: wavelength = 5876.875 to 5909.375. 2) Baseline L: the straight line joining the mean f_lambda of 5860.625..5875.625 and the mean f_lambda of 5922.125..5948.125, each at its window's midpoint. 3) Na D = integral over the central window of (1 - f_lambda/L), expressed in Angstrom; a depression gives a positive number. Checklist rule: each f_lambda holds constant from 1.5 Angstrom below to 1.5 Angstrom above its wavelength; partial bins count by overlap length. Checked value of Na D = 3.3 Angstrom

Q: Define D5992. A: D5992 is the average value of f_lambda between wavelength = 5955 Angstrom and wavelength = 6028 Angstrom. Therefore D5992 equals 35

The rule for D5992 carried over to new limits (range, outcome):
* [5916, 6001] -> 35.2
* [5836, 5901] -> 33.7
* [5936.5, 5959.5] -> 35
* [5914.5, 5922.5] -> 34.6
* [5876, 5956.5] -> 33.8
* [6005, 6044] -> 34.8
